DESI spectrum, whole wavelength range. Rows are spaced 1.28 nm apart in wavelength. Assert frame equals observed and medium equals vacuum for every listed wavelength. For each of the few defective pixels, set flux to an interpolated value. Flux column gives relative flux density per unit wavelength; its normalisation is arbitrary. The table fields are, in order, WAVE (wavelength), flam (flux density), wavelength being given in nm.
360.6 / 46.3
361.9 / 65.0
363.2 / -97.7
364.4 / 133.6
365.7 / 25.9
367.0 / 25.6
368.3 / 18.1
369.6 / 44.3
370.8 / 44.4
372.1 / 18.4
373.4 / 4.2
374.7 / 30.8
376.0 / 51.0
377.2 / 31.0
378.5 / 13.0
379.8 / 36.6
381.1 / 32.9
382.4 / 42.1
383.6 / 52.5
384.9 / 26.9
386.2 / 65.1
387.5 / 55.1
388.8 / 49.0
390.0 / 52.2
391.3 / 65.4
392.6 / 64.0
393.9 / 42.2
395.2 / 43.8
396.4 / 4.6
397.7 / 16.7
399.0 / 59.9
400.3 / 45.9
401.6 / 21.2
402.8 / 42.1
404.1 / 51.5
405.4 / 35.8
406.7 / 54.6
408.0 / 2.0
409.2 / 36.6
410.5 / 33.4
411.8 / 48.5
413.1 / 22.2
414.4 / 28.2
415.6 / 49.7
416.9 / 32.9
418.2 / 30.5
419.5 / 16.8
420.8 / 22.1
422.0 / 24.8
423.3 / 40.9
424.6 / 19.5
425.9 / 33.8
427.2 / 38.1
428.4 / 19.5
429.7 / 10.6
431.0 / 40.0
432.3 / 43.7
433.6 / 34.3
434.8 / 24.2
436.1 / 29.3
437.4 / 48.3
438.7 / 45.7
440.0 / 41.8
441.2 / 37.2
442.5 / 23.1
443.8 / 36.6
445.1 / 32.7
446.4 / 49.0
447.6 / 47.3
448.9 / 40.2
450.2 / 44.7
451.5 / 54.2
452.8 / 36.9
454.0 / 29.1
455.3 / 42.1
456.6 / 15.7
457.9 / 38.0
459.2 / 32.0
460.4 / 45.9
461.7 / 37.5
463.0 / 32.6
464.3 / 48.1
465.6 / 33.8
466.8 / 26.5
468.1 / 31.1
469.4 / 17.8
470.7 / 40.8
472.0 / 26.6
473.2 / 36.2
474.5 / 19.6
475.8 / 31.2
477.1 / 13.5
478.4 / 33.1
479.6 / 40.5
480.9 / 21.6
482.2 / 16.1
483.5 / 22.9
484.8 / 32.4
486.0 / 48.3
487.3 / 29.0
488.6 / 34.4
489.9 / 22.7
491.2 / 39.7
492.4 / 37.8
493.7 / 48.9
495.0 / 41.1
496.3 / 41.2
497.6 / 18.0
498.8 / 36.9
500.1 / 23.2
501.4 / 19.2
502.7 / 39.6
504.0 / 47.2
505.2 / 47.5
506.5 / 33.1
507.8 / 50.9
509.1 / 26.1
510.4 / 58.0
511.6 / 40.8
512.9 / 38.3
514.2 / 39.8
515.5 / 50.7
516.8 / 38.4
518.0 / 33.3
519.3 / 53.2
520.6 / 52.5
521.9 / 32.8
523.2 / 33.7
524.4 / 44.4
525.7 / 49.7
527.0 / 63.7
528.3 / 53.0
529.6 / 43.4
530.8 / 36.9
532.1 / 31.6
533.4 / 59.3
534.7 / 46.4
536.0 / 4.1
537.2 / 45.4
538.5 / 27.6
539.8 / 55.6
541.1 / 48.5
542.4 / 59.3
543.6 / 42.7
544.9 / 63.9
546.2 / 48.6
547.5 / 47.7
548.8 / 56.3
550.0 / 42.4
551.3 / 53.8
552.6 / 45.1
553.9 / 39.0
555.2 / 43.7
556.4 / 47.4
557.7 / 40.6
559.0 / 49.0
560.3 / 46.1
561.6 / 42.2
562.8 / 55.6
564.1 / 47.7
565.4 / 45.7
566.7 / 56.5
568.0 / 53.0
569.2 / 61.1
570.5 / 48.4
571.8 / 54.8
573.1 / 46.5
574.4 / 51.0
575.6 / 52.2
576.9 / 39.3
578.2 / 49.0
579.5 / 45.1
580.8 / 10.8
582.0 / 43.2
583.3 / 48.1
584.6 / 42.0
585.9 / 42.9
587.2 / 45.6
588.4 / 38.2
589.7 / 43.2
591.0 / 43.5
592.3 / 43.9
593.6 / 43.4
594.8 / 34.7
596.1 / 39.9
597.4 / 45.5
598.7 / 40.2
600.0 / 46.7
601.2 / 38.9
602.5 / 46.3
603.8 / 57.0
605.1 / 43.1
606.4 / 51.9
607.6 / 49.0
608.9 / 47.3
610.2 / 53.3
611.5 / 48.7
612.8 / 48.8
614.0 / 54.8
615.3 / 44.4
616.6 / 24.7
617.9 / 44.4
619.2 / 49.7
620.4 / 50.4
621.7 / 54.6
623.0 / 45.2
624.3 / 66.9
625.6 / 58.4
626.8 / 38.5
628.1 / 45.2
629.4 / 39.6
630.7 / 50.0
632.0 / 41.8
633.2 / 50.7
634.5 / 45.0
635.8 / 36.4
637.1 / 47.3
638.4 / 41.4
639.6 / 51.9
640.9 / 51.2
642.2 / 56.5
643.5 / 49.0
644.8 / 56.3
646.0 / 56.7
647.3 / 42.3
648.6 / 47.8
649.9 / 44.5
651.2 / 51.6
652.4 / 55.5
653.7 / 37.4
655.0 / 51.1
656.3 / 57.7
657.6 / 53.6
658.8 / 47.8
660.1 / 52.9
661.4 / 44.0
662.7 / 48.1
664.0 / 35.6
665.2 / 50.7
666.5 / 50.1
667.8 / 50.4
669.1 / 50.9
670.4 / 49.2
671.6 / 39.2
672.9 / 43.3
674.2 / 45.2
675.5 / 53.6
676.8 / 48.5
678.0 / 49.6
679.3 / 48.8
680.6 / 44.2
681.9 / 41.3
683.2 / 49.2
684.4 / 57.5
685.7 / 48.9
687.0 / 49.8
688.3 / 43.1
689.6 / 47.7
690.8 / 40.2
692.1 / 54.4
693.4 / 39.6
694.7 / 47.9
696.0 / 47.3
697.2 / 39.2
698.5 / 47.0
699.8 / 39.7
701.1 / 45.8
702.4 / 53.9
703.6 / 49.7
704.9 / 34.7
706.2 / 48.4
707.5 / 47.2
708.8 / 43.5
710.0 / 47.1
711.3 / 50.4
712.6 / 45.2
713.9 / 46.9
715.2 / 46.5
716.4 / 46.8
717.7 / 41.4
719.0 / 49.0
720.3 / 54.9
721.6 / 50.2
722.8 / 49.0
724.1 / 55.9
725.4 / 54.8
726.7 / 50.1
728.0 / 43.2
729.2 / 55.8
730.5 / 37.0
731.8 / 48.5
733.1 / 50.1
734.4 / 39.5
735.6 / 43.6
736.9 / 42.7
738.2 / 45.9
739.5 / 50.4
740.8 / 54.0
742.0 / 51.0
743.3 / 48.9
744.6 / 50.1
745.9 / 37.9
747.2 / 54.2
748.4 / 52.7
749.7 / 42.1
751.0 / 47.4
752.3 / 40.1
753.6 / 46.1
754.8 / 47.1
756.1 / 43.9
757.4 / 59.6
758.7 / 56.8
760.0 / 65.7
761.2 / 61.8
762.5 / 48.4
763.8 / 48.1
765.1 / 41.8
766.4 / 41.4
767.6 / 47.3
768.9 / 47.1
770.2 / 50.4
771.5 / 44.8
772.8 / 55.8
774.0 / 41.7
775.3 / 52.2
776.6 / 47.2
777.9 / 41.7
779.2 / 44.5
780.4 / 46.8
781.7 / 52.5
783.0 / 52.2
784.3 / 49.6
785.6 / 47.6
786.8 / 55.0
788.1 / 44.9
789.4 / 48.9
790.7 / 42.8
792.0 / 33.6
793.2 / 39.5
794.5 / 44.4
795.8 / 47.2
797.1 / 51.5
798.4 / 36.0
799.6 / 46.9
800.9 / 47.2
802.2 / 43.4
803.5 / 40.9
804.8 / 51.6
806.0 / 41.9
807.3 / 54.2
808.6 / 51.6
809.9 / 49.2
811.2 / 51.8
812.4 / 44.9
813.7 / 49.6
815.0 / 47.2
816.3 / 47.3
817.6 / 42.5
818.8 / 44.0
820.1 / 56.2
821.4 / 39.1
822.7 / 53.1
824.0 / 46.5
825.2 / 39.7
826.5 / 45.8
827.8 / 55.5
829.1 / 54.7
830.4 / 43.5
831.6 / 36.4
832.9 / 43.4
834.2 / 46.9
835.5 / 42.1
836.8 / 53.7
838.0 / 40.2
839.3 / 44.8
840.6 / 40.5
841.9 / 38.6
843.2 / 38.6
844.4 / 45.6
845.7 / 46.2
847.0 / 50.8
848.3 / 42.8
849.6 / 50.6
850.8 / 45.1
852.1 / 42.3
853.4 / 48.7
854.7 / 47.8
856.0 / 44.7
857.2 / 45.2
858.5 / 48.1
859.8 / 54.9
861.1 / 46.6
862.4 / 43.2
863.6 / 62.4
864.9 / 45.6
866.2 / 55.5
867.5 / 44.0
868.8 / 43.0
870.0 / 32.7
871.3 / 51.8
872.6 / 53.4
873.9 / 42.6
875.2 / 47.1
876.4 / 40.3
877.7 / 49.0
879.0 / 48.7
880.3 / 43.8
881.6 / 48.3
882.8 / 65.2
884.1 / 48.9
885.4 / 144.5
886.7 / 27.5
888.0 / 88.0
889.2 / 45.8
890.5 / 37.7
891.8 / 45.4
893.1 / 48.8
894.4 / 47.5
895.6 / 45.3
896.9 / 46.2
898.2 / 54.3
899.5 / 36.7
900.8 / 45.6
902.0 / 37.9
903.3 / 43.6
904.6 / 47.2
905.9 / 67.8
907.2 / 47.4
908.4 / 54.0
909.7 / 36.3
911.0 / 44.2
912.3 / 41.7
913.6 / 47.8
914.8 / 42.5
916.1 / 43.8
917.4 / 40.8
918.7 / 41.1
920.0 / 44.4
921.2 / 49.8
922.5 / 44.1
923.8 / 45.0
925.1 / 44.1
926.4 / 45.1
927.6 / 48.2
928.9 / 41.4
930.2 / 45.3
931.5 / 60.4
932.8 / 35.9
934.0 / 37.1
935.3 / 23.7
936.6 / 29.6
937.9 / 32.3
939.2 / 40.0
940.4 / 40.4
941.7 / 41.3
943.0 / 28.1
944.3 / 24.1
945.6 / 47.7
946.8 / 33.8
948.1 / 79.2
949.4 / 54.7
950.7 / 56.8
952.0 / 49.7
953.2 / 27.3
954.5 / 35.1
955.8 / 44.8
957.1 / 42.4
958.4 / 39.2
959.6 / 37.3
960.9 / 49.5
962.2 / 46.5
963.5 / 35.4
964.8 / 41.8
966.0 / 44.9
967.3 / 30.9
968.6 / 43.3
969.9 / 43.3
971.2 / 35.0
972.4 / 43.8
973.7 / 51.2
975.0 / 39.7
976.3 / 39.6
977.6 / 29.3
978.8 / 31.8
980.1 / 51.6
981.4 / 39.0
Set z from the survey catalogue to 0.35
